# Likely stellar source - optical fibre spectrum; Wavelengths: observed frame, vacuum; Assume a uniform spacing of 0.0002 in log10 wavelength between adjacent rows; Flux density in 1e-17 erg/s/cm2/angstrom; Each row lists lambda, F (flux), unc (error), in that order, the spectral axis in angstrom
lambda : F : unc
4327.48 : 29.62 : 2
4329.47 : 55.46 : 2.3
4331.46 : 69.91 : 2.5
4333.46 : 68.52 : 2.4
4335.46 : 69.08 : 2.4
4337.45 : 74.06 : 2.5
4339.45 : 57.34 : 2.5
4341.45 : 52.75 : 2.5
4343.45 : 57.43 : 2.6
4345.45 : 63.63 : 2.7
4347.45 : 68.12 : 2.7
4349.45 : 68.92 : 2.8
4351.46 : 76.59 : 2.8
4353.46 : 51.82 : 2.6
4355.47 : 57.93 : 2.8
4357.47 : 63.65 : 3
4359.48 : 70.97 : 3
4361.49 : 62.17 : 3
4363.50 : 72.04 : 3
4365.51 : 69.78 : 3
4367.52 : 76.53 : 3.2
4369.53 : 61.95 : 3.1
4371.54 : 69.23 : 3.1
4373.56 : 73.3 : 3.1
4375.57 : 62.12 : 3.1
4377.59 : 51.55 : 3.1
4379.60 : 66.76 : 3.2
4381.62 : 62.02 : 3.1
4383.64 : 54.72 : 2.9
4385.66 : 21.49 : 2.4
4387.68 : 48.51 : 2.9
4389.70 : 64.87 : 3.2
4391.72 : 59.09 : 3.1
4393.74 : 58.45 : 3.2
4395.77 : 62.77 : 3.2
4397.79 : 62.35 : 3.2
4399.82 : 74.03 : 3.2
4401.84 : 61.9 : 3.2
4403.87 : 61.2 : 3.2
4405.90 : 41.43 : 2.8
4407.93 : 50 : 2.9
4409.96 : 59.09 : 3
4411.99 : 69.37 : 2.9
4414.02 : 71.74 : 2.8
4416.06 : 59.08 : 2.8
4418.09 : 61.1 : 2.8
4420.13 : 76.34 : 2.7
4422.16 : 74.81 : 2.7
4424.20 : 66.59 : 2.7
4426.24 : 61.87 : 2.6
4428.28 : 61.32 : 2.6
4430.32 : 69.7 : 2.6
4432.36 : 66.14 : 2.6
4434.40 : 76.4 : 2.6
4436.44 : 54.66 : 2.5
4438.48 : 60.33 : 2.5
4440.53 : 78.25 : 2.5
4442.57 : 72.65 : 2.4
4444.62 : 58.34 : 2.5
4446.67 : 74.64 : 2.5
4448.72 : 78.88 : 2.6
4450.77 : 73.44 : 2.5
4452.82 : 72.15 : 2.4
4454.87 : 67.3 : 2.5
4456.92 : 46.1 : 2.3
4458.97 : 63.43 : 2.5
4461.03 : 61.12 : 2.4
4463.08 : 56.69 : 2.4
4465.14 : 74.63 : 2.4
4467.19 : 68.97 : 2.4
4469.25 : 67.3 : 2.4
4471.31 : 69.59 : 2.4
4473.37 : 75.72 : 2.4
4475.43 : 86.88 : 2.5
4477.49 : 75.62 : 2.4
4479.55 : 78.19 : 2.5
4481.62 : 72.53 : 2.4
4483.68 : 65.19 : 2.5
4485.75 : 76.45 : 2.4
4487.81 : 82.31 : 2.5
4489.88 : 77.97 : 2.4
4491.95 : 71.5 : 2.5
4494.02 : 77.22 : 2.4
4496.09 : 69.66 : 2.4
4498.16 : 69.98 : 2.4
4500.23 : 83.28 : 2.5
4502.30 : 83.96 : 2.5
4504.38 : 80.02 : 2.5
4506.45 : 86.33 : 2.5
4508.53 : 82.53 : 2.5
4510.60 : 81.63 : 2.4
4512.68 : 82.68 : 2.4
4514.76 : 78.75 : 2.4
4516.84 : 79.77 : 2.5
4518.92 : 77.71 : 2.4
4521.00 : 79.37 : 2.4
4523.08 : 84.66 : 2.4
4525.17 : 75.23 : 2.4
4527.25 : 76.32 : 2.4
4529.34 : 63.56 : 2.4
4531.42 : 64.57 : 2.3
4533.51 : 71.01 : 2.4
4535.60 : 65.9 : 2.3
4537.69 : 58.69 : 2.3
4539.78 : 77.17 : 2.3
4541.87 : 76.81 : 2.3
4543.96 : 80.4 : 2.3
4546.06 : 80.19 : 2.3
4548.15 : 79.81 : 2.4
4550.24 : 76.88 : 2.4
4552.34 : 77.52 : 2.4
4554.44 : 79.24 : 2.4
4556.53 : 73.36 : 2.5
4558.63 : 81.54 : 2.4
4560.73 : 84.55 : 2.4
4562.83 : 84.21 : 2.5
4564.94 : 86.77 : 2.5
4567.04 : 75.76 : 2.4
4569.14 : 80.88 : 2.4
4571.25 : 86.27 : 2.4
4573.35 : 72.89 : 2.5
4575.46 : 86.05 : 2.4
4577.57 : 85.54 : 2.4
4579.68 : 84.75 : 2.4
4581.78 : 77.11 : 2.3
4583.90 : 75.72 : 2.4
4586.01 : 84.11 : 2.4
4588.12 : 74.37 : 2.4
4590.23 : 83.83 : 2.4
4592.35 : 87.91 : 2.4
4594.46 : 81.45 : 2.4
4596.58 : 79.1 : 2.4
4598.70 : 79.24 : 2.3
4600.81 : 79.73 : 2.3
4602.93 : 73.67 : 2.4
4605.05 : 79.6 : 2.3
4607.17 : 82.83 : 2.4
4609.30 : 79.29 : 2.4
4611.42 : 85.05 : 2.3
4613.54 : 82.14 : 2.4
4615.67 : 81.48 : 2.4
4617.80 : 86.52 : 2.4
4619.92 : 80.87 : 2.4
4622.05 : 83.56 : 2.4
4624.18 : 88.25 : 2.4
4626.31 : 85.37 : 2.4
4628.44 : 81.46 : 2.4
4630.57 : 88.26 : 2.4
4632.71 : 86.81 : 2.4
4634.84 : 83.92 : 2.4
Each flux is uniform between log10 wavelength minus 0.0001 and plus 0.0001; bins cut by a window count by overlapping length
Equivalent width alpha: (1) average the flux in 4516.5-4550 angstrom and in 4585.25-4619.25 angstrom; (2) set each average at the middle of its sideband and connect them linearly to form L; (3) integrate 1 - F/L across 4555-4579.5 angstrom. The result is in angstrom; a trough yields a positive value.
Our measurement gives -1.2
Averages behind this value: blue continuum 74.4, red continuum 81.3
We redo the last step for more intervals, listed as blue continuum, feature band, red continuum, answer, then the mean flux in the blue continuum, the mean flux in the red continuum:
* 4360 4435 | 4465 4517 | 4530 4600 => -3.84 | 62.7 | 78.5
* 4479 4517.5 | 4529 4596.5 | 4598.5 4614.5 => 0.90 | 77.9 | 80.3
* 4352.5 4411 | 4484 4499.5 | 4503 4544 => -0.46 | 60.4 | 76.1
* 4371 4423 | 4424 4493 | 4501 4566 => -1.21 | 60.5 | 77.8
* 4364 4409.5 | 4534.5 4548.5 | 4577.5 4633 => 0.32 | 59.9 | 82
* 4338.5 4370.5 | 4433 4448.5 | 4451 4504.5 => 0.29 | 64.5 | 72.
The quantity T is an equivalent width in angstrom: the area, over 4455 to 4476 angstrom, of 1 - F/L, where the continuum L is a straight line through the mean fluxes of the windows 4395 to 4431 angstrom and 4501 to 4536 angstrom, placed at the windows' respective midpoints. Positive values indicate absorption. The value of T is 1.2 angstrom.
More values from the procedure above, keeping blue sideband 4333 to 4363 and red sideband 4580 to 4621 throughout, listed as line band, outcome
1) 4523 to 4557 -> 1.31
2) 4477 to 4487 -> -0.09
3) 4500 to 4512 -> -1.34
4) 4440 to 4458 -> 0.52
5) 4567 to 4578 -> -0.35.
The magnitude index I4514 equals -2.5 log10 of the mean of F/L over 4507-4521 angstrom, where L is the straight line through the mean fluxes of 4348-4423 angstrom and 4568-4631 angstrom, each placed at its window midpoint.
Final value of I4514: -0.09 mag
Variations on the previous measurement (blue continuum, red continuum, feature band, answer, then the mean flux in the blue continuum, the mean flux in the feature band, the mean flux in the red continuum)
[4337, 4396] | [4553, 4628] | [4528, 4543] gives 0.123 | 61.9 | 68.5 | 81.5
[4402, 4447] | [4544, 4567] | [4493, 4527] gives -0.067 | 64.6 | 79.5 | 80.2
